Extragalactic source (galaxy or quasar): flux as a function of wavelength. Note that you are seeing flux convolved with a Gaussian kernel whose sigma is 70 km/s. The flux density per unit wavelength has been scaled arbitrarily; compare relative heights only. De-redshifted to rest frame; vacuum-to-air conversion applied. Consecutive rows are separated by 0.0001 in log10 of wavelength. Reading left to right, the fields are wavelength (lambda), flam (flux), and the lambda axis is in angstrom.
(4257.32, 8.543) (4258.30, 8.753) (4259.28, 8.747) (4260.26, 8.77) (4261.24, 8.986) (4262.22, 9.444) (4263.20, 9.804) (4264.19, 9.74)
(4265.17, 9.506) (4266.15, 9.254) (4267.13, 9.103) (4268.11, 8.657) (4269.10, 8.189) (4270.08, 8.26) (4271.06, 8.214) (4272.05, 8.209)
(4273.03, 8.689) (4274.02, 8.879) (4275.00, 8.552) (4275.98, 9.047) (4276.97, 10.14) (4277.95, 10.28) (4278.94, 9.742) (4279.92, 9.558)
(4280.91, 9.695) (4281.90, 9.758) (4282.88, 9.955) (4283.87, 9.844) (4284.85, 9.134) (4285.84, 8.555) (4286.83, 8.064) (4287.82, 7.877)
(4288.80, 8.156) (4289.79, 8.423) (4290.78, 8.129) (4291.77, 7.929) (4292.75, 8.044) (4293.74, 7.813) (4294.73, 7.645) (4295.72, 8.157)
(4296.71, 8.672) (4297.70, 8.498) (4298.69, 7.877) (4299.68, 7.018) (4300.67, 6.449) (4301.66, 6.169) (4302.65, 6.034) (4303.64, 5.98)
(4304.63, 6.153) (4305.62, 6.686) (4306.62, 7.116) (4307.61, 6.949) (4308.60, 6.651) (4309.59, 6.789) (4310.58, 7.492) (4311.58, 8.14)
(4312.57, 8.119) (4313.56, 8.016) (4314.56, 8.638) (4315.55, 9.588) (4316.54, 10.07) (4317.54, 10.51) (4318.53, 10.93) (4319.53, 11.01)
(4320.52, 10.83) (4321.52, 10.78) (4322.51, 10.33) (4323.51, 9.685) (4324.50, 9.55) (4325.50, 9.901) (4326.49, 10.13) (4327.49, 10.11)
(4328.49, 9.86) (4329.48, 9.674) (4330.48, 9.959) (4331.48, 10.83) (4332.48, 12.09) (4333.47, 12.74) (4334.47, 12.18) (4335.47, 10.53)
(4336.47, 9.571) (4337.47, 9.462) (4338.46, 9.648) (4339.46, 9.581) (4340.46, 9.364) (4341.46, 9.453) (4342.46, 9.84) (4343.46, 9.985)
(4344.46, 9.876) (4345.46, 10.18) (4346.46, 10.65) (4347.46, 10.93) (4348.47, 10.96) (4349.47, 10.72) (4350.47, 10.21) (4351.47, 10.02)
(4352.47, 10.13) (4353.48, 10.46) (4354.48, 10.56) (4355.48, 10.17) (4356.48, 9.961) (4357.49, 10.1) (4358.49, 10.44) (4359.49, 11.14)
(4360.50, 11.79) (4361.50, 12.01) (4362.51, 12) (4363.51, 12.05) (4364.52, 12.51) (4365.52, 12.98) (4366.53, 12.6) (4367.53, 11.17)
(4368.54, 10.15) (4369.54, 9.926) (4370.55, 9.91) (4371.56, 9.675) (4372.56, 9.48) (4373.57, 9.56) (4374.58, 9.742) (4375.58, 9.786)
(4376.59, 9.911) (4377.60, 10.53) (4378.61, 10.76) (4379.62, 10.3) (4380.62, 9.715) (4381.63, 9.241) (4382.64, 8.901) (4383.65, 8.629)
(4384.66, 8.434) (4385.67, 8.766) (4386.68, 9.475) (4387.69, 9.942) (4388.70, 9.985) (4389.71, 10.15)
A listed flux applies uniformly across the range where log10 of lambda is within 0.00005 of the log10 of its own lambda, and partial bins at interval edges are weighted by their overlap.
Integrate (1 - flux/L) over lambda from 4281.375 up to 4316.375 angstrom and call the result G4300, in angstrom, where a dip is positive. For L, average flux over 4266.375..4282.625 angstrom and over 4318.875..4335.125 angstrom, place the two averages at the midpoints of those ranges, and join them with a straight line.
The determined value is 6.8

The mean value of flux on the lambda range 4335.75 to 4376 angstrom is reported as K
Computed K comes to 10.5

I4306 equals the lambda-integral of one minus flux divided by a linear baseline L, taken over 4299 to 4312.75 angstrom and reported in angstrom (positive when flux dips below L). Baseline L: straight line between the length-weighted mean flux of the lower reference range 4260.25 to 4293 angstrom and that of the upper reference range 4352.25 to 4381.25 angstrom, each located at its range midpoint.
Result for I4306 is 3.9 angstrom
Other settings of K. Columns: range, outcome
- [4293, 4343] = 8.99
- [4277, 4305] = 8.24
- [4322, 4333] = 10.2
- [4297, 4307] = 6.83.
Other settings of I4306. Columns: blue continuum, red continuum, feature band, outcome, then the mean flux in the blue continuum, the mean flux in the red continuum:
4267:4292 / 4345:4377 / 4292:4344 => 4.2 angstrom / 8.89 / 10.7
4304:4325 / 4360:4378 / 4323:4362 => -2.1 angstrom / 8.75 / 10.9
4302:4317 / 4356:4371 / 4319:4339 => -3.7 angstrom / 7.48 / 11.3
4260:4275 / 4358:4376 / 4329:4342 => -0.1 angstrom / 8.9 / 10.9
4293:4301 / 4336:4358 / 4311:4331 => -2.0 angstrom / 7.8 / 10.1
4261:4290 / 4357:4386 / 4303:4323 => 2.3 angstrom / 9.06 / 10.4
